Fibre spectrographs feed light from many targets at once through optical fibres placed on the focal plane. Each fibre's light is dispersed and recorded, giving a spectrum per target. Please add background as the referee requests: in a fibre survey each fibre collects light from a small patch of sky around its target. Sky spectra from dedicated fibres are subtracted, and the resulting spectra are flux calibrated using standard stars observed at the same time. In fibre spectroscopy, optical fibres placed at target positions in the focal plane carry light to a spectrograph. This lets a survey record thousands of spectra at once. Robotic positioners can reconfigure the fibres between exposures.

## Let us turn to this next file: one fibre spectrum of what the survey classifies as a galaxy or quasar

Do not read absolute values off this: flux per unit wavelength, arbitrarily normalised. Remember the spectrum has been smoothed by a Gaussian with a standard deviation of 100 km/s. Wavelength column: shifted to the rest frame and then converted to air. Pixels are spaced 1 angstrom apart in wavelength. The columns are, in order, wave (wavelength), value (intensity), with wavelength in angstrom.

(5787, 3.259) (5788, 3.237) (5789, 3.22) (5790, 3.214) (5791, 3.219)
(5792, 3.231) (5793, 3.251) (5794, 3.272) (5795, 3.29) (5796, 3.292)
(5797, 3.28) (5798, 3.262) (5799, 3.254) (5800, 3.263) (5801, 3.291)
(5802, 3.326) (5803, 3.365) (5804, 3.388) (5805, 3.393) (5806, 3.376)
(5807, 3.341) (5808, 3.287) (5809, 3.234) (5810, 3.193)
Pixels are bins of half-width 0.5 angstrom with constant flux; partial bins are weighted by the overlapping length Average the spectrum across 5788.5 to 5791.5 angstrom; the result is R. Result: 3.22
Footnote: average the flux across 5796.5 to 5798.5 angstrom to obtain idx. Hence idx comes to 3.27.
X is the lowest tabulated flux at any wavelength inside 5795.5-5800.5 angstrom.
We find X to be 3.254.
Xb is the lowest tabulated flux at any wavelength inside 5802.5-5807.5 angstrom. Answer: 3.341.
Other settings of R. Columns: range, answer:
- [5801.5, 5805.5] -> 3.37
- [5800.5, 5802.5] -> 3.31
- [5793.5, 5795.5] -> 3.28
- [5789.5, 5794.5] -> 3.24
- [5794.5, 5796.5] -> 3.29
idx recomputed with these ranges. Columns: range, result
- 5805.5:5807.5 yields 3.36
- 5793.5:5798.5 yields 3.28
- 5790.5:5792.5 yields 3.22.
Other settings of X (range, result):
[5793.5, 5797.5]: 3.272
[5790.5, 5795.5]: 3.219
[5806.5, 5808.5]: 3.287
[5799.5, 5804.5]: 3.263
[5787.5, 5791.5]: 3.214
